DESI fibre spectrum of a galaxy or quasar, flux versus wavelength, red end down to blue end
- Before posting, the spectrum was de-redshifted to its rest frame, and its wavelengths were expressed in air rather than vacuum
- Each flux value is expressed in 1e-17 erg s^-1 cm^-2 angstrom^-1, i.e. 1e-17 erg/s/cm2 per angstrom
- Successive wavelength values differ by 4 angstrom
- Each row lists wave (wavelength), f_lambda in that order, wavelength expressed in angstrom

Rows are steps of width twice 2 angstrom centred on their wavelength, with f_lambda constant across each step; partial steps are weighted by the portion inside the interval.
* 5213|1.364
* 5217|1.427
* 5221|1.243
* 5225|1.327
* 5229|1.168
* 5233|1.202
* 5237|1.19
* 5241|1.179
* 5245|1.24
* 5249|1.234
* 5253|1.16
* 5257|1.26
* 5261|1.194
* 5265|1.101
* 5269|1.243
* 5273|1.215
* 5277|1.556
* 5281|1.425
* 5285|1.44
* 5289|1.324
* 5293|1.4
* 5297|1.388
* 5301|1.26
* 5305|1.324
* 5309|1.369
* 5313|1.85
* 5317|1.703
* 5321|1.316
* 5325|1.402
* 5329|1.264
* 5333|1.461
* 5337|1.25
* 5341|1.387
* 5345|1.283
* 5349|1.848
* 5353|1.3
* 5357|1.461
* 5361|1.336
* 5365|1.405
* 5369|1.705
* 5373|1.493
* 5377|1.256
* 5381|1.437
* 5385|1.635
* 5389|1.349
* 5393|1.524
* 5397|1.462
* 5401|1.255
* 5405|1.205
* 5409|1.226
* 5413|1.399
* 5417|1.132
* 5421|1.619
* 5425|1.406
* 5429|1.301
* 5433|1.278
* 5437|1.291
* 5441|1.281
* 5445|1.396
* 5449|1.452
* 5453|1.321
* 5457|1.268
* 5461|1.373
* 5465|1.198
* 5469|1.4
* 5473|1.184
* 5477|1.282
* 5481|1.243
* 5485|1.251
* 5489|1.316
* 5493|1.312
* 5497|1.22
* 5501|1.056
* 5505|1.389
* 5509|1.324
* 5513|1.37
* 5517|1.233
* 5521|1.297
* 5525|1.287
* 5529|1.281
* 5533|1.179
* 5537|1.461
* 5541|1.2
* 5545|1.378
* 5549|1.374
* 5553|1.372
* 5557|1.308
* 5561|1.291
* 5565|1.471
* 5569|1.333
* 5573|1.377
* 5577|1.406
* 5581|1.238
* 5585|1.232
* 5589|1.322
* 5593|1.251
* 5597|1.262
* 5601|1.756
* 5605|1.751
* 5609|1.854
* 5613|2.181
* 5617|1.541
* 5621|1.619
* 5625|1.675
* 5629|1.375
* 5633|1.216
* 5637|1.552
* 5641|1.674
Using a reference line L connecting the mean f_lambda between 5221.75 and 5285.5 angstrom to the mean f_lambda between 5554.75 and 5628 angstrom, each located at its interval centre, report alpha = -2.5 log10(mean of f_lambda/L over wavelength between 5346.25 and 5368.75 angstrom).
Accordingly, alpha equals -0.12 mag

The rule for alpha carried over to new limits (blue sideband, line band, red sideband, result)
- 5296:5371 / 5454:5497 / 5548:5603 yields 0.09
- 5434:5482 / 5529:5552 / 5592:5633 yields 0.12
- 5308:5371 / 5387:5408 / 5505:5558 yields 0.05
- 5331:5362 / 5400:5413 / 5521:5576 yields 0.11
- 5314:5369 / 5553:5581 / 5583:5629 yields 0.15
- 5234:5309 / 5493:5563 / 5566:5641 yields 0.12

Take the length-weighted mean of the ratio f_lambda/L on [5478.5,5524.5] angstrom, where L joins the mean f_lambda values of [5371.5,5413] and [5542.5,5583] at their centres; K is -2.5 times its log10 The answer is 0.07 mag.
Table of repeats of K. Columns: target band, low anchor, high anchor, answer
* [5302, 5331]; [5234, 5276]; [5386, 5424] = -0.15 mag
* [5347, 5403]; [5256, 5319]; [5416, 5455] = -0.07 mag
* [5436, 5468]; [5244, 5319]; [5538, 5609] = 0.04 mag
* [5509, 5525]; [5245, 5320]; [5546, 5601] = 0.04 mag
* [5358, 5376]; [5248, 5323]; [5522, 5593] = -0.10 mag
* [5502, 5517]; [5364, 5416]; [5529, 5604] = 0.04 mag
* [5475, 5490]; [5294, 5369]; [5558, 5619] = 0.15 mag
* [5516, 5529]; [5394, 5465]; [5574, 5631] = 0.13 mag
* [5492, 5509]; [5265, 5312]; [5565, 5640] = 0.16 mag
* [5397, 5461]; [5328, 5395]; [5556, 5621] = 0.10 mag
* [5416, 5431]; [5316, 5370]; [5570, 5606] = 0.03 mag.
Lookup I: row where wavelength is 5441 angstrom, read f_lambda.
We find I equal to 1.281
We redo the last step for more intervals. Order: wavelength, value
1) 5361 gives 1.336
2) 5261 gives 1.194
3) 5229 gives 1.168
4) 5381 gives 1.437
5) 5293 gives 1.4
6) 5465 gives 1.198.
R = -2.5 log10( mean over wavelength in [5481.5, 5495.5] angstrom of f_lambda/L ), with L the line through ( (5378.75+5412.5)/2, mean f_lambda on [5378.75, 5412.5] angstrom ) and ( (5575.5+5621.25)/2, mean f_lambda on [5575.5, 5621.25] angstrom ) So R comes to 0.13 mag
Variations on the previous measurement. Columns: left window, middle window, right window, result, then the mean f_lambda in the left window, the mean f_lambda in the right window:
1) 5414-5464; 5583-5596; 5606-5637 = 0.242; 1.34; 1.64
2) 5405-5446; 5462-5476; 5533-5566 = 0.051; 1.33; 1.34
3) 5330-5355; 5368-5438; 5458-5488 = -0.026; 1.42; 1.28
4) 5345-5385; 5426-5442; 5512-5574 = 0.095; 1.47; 1.32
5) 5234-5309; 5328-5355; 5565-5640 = -0.058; 1.29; 1.5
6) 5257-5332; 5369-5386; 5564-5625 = -0.046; 1.37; 1.51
